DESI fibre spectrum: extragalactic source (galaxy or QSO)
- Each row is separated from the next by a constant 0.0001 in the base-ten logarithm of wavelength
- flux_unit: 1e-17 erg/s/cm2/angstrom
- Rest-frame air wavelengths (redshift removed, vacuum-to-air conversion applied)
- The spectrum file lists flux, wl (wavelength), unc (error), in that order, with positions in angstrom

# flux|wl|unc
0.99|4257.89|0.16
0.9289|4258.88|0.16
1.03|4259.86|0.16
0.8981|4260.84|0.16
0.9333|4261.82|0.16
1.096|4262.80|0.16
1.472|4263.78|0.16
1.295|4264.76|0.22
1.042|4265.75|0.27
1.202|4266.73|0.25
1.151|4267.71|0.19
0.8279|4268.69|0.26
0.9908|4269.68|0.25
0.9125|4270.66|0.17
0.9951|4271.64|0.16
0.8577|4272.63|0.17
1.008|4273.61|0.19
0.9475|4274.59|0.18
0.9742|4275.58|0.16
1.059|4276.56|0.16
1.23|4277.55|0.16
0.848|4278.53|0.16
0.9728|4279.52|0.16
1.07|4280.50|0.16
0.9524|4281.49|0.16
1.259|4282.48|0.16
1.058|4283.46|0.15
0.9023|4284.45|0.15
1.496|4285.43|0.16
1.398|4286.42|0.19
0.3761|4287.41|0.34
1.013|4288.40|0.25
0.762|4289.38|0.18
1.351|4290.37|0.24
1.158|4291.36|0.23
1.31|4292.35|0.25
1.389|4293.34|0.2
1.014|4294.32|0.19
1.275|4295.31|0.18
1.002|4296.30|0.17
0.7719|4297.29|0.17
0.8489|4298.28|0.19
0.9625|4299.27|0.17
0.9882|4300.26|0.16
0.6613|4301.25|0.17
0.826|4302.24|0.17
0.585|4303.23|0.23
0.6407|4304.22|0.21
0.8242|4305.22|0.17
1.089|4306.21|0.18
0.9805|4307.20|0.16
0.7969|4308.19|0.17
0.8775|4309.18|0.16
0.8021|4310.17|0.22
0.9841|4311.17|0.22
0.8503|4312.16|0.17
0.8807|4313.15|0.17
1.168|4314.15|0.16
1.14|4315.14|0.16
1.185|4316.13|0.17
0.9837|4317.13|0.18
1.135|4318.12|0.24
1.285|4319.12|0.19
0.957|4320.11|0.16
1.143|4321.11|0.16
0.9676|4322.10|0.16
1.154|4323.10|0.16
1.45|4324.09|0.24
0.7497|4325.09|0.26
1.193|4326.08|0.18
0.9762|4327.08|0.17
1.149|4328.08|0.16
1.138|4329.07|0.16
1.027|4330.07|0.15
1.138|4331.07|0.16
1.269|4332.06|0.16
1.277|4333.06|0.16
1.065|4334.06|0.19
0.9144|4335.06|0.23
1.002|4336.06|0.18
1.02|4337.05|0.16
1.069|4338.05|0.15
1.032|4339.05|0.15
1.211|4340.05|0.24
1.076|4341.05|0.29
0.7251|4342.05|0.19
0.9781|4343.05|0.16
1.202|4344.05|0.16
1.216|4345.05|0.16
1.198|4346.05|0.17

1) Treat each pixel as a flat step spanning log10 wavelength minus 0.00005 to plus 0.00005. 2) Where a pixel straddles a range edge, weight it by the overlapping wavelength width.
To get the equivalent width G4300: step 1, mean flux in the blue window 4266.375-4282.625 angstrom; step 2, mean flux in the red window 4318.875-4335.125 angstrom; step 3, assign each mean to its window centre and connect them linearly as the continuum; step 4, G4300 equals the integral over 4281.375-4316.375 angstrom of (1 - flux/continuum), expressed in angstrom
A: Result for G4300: 2.24 angstrom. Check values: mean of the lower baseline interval 1.01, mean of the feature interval 0.987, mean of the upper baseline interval 1.11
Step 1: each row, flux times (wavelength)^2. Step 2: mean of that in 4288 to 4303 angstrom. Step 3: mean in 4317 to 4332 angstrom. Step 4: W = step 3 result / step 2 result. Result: 1.10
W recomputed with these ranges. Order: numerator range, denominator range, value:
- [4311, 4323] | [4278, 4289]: 1.05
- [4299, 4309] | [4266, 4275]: 0.86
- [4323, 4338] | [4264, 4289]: 1.09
